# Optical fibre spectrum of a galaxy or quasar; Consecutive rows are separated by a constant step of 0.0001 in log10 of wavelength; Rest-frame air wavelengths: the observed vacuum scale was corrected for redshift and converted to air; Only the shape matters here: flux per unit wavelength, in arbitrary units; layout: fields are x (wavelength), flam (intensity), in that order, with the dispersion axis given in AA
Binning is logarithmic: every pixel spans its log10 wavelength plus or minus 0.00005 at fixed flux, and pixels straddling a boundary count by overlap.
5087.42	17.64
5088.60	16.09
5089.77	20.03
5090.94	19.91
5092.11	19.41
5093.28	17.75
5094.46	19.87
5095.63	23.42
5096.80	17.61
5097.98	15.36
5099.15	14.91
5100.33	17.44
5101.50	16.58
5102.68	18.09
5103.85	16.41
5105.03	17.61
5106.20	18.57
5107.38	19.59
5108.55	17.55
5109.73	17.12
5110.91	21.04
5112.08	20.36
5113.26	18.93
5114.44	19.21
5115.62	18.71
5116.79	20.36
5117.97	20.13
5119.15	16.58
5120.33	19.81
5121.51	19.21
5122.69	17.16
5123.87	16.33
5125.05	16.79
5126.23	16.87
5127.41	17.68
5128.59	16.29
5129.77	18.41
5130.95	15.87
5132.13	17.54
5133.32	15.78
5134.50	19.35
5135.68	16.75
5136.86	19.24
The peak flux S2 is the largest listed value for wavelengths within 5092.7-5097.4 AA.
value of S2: 23.42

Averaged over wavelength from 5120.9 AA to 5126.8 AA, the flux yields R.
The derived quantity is 17.3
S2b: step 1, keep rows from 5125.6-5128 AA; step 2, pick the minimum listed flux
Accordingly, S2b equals 16.87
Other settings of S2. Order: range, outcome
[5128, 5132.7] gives 18.41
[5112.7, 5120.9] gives 20.36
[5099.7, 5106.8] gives 18.57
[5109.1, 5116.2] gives 21.04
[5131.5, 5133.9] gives 17.54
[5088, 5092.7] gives 20.03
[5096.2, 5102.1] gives 17.61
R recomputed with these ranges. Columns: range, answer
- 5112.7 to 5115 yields 19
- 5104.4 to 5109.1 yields 18.3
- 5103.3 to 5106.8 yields 17.5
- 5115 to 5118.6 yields 19.7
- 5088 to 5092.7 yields 18.9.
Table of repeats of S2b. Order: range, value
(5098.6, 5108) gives 14.91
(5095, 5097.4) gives 17.61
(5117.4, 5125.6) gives 16.33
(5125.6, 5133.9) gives 15.78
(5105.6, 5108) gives 18.57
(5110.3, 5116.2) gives 18.71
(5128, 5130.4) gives 16.29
